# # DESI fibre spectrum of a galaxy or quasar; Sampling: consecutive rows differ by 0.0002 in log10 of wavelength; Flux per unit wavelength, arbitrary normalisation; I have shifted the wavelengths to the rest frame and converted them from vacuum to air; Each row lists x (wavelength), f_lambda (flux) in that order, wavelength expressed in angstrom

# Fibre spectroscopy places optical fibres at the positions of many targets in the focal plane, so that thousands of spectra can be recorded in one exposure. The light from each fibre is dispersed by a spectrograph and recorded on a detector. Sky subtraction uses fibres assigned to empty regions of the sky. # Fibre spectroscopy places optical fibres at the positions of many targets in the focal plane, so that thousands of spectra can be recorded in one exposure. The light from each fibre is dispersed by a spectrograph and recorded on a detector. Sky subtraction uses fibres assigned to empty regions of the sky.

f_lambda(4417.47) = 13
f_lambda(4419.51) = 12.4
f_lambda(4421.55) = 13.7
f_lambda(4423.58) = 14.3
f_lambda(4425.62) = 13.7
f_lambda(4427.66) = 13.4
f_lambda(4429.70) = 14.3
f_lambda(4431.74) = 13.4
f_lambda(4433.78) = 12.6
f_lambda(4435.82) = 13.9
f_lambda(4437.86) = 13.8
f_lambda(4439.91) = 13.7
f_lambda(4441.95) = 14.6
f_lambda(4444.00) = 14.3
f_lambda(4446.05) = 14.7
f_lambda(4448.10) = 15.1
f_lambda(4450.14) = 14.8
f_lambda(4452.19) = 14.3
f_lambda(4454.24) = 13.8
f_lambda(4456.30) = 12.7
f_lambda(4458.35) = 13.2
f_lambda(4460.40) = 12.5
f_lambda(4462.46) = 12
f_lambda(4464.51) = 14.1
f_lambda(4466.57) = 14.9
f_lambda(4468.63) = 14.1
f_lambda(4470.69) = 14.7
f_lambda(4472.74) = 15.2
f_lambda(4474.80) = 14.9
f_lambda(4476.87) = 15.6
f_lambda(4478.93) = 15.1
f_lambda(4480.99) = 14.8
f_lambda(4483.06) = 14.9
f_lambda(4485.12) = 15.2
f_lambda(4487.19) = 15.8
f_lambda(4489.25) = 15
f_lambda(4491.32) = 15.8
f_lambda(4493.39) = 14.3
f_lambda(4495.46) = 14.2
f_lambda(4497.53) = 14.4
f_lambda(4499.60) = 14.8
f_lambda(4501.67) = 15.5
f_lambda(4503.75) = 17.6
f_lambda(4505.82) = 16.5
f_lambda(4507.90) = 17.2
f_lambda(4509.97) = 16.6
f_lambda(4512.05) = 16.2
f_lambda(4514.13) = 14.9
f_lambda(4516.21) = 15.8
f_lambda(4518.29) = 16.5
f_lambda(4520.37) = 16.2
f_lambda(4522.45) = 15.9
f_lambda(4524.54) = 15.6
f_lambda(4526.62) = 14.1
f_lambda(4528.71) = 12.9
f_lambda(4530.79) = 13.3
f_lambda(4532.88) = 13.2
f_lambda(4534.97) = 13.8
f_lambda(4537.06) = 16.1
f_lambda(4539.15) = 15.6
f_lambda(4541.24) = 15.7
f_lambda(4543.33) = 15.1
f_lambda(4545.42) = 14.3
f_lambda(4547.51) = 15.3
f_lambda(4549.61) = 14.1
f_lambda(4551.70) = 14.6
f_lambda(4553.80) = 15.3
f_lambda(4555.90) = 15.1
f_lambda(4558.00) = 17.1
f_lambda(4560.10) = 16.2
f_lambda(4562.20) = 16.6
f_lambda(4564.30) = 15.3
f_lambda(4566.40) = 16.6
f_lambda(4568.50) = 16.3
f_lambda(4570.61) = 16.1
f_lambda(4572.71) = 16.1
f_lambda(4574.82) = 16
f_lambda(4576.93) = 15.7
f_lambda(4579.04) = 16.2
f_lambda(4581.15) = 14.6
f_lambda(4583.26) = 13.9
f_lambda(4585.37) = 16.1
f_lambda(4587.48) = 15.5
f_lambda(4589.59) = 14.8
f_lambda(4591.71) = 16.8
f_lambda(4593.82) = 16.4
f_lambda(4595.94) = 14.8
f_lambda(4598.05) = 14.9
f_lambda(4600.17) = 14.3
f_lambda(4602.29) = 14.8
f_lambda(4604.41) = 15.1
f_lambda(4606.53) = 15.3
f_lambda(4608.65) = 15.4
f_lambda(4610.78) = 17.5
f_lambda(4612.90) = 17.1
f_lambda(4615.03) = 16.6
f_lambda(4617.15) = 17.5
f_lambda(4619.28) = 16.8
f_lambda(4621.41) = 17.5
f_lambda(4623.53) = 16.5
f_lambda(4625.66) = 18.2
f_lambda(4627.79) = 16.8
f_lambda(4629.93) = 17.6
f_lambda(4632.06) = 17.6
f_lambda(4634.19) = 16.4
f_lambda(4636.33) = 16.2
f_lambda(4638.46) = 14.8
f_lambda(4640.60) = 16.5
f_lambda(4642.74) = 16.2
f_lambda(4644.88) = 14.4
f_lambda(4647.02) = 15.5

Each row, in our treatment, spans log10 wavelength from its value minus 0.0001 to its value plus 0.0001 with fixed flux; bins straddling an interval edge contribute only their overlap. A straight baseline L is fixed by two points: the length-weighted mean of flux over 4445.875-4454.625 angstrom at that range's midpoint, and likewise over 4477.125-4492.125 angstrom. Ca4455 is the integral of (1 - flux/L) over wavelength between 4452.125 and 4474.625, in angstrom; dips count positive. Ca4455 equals 1.6 angstrom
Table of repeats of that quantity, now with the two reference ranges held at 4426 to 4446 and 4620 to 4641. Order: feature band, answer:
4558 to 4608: 1.4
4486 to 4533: -1.3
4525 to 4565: 1.5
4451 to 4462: 0.7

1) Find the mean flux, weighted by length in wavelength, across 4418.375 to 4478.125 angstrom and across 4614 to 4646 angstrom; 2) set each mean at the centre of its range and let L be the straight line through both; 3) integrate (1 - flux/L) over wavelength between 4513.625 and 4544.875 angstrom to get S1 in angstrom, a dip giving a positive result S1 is 0.4 angstrom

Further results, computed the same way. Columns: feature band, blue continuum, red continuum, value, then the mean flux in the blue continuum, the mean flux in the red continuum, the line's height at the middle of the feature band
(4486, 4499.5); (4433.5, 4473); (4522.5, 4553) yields -0.62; 14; 14.6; 14.3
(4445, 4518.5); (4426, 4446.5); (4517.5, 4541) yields -2.98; 13.8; 14.8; 14.3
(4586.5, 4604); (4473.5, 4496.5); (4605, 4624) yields 1.21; 15.1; 16.7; 16.4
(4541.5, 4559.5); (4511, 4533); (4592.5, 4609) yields -0.11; 15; 15.1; 15.1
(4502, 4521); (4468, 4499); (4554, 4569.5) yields -1.23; 14.9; 16.1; 15.4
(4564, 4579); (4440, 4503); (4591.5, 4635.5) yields -0.23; 14.5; 16.4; 15.8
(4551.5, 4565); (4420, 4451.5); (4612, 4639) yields 0.06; 14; 16.9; 15.9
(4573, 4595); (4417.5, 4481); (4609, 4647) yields 0.53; 14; 16.7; 16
